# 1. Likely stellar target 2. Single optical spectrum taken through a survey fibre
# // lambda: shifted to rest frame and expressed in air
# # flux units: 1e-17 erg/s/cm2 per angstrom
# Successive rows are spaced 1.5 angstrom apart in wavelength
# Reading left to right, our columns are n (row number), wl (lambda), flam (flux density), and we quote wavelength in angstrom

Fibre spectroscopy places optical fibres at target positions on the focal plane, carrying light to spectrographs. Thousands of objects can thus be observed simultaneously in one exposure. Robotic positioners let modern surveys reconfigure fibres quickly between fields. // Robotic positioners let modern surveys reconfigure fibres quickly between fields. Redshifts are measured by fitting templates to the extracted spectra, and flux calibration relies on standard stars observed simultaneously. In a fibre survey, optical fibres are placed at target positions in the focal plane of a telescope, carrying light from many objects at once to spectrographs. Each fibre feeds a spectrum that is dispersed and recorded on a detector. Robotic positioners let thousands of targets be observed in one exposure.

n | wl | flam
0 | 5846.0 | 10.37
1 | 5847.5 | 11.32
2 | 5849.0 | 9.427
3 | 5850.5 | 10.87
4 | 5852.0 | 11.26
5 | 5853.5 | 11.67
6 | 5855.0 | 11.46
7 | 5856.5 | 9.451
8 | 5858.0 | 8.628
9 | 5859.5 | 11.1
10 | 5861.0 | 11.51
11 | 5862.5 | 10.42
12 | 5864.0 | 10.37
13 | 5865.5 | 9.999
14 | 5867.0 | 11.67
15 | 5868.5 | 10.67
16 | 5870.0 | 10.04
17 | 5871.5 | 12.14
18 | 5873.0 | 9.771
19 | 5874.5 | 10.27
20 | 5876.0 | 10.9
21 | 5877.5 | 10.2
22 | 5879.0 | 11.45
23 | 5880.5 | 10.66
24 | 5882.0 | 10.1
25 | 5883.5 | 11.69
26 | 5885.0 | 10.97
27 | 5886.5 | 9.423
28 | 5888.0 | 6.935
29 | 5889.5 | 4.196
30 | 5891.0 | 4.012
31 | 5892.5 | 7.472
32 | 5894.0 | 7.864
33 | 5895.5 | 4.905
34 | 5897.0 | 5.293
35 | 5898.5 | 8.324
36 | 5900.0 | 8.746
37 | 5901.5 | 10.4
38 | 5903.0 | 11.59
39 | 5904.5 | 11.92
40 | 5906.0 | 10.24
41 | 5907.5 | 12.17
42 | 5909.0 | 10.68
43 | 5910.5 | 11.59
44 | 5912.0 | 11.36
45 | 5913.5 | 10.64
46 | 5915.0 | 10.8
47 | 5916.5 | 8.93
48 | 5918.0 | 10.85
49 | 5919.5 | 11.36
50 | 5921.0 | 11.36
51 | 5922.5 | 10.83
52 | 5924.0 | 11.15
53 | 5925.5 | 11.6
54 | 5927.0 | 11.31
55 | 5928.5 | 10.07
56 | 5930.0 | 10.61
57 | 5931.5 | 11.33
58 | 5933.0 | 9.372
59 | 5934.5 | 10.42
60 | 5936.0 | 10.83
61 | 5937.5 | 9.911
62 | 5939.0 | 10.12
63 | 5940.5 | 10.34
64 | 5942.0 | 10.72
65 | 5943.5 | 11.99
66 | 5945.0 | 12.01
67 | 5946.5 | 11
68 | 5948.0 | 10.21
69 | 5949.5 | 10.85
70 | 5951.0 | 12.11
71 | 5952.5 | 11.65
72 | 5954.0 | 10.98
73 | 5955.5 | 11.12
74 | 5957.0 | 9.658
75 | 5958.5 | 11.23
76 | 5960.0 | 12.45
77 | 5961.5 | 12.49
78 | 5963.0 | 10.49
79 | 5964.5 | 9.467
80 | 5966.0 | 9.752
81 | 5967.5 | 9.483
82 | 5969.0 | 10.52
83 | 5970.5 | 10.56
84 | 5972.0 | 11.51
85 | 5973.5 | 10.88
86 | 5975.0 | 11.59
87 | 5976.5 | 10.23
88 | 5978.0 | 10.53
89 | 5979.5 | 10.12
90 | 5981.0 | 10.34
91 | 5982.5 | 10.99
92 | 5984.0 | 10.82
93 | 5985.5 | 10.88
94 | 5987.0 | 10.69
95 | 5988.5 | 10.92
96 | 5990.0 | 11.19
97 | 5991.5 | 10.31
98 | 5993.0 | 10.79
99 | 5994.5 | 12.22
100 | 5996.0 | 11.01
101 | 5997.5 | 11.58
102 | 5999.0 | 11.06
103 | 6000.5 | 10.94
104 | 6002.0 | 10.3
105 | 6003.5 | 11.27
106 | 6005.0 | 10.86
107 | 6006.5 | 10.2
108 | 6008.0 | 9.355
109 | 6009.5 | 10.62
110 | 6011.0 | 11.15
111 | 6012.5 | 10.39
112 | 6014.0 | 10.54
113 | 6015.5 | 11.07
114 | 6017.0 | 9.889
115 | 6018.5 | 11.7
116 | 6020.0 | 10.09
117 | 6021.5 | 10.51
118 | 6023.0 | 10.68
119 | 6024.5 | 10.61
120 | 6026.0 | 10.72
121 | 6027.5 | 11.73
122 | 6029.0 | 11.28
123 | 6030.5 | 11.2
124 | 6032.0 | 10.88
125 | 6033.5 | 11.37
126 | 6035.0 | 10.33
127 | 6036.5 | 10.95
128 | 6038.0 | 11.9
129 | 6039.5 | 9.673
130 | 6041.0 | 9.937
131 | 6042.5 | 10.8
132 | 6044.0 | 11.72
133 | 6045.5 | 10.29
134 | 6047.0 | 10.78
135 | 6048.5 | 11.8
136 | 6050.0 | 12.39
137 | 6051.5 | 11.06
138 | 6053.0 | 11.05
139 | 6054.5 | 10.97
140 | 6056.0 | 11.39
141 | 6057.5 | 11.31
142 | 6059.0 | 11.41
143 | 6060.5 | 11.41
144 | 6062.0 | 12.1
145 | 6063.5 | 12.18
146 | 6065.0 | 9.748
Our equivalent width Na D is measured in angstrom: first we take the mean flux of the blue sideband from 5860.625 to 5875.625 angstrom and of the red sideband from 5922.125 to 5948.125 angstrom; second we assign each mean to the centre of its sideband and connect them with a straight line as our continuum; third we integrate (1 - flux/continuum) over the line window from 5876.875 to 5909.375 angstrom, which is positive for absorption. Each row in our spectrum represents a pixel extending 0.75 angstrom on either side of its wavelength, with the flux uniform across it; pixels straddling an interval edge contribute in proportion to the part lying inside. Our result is 5.1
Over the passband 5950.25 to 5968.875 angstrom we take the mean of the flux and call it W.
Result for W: 10.9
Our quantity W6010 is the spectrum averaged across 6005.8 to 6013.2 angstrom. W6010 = 10.3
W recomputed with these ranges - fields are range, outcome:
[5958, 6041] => 10.8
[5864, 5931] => 9.95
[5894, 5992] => 10.6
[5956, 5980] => 10.7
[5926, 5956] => 10.9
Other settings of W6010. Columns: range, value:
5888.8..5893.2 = 5.21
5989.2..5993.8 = 10.8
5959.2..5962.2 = 12.4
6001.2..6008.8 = 10.4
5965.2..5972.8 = 10.4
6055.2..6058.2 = 11.3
